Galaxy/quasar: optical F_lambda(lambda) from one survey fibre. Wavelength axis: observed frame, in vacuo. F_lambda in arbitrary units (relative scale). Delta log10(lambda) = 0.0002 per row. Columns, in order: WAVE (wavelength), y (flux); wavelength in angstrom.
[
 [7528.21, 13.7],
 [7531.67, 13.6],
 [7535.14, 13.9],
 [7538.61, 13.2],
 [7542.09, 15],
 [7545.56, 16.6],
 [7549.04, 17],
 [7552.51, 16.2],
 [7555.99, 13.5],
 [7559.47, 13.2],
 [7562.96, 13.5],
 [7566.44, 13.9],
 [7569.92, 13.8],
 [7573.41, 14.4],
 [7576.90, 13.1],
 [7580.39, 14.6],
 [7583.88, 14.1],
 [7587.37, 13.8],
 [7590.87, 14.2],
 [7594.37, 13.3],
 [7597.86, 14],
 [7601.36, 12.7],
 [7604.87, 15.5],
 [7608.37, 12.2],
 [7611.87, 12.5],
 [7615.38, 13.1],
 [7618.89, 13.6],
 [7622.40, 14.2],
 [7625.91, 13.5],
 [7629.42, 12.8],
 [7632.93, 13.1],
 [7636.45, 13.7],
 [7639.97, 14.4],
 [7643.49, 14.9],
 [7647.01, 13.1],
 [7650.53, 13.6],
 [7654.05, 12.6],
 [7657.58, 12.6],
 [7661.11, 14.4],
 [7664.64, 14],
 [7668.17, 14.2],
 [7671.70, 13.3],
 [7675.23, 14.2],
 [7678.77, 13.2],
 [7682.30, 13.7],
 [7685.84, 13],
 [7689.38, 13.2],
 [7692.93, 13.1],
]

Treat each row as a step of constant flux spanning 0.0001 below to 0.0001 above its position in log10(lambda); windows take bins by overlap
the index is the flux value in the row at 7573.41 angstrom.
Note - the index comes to 14.4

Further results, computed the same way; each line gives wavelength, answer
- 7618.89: 13.6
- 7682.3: 13.7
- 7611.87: 12.5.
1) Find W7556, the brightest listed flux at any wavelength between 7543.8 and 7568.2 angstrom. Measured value 17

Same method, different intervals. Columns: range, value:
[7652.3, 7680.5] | 14.4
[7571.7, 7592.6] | 14.6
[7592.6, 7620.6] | 15.5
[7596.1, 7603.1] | 14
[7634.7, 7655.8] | 14.9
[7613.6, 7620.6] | 13.6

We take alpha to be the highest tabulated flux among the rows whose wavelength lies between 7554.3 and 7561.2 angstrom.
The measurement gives 13.5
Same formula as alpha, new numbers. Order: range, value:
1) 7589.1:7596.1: 14.2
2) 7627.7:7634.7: 13.1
